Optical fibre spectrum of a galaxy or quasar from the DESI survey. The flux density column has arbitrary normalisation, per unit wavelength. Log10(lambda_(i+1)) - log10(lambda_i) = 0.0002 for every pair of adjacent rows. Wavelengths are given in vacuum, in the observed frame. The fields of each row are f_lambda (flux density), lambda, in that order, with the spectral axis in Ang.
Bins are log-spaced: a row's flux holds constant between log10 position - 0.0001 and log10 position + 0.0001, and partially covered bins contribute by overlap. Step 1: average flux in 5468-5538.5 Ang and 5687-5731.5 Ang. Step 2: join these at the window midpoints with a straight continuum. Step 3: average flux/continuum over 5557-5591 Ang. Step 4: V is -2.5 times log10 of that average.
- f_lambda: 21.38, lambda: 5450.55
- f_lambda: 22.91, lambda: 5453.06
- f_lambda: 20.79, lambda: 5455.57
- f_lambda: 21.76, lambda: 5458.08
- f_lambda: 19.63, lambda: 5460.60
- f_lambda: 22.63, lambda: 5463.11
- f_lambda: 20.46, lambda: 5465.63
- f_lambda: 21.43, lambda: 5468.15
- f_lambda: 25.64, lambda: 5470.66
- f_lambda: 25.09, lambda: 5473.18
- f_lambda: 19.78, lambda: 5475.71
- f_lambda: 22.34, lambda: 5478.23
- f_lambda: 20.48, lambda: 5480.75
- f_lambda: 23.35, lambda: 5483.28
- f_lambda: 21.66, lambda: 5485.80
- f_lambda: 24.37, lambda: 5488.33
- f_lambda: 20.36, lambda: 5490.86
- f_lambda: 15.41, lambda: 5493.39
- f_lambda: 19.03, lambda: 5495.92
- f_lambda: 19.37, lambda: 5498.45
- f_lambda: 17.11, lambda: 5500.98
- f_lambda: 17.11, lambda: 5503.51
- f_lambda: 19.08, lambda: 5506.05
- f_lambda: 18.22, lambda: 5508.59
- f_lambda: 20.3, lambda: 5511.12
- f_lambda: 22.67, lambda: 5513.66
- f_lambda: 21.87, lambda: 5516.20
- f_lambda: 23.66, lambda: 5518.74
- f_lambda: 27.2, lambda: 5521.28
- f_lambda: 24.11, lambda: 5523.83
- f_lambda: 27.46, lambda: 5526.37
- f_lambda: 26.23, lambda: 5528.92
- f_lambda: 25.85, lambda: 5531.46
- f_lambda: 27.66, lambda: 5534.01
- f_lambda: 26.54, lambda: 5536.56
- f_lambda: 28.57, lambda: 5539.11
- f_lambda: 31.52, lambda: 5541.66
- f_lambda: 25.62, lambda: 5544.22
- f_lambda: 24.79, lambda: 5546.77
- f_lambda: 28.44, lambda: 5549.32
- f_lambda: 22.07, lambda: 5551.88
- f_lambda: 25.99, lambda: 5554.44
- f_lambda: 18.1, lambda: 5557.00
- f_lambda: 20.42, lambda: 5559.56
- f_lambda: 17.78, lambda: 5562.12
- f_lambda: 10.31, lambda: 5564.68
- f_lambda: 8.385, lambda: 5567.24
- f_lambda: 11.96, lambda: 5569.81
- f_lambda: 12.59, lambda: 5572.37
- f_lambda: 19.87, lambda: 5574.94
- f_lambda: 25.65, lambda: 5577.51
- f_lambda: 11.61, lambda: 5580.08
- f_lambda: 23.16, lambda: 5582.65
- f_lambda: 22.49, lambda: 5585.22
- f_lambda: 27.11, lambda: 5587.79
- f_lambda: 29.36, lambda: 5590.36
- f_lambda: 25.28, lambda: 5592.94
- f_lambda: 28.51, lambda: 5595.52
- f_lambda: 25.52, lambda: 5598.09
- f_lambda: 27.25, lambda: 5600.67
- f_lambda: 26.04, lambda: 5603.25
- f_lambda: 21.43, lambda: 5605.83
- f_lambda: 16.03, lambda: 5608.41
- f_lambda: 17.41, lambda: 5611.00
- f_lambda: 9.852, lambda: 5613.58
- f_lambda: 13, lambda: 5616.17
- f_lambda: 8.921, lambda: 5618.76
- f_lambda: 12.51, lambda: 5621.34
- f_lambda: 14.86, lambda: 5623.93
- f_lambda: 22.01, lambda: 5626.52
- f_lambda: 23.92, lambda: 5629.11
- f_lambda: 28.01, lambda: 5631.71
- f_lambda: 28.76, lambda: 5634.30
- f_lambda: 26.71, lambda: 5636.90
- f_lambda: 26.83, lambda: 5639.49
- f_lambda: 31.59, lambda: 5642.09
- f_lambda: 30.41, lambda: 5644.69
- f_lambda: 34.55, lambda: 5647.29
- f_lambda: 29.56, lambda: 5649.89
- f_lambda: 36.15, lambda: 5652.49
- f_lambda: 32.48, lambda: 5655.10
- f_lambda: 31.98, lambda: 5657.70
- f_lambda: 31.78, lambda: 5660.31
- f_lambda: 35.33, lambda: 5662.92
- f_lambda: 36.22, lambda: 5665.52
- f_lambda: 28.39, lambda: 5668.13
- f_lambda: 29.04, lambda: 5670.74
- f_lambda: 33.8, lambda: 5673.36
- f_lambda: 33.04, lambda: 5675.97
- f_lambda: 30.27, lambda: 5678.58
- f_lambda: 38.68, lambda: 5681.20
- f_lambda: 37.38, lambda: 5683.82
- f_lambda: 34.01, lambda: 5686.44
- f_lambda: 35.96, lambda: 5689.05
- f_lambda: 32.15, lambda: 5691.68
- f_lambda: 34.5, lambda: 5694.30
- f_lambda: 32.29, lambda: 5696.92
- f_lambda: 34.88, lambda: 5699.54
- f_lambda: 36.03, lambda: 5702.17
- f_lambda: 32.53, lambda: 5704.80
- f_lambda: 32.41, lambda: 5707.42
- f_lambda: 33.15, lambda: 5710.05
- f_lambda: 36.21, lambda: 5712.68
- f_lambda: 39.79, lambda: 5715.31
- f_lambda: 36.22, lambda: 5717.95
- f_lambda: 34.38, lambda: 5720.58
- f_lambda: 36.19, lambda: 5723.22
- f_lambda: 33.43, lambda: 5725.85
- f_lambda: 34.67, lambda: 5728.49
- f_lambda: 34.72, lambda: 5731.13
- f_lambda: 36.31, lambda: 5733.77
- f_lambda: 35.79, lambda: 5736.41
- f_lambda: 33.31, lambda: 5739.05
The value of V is 0.409 mag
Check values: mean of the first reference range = 22.3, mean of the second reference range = 34.7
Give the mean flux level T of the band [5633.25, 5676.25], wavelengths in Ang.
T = 31.5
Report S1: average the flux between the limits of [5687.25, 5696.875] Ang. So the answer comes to 34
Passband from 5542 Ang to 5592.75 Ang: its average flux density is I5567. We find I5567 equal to 20.6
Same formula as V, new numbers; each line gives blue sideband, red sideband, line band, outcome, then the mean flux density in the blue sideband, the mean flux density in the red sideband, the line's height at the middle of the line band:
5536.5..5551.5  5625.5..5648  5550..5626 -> 0.396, 27.3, 28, 27.6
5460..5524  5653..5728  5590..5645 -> 0.302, 21.2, 34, 29.3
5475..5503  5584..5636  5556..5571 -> 0.405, 20.2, 21.4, 21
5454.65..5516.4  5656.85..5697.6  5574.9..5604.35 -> 0.133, 20.8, 33.5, 27.7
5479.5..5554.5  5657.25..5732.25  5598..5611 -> 0.260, 23.2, 34.1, 28.6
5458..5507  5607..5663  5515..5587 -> 0.009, 20.8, 24.4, 22.4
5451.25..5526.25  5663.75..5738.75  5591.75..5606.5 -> 0.091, 21.4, 34.4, 28.1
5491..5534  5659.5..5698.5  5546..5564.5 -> 0.138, 21.7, 33.6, 24.7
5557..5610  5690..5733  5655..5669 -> -0.131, 20.5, 34.6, 29.2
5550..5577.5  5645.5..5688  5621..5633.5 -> 0.276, 17.4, 33.3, 27.2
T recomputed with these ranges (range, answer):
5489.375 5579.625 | 21.4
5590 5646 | 22.4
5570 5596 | 21.9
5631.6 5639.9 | 27.6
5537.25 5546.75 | 27.9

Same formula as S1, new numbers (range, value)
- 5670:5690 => 34.1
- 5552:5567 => 18.1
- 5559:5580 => 15.5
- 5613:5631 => 15.6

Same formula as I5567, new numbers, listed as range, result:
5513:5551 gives 26.2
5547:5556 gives 25.2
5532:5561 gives 25.4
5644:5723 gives 33.8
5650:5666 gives 33.6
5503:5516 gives 19.8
